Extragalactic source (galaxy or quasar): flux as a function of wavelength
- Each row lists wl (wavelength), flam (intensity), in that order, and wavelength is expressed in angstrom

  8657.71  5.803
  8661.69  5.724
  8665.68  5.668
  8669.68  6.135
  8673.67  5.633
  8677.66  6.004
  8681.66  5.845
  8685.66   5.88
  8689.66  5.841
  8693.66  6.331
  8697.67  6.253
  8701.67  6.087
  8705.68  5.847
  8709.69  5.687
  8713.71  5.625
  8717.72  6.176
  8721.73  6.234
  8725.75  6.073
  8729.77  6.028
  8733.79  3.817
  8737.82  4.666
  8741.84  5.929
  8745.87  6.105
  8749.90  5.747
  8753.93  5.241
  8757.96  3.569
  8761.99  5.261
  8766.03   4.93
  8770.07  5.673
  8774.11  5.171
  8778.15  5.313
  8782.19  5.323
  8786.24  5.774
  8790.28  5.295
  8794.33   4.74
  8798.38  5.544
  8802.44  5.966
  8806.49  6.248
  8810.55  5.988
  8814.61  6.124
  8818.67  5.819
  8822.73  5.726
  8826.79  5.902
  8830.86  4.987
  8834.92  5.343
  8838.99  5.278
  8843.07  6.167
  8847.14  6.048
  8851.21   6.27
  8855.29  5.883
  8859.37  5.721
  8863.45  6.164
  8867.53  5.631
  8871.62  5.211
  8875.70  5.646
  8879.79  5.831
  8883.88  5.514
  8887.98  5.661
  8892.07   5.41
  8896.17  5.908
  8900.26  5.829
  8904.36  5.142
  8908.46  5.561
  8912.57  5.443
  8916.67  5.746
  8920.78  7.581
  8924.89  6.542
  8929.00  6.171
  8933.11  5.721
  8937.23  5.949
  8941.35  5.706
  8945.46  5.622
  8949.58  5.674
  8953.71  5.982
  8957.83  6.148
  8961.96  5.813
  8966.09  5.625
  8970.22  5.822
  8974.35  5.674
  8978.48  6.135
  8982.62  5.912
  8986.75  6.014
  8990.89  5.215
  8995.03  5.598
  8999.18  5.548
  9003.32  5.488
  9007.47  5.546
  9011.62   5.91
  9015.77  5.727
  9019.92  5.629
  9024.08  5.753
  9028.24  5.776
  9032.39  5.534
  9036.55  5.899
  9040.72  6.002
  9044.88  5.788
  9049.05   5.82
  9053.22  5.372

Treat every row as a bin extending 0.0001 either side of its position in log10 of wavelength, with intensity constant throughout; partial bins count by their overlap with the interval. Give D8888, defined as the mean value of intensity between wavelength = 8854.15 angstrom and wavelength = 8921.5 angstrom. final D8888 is 5.72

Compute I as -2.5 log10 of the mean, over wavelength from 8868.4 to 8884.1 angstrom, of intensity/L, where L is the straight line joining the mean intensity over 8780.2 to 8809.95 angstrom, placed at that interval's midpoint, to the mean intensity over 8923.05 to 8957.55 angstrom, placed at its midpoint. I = 0.04 mag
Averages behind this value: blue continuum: 5.58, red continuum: 5.93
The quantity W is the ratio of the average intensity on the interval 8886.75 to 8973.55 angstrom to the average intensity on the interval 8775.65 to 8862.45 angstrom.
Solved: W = 1.0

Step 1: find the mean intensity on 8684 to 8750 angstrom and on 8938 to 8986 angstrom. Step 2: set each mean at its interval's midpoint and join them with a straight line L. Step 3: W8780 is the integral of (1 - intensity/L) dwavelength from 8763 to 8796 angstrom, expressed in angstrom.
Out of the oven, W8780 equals 2.9 angstrom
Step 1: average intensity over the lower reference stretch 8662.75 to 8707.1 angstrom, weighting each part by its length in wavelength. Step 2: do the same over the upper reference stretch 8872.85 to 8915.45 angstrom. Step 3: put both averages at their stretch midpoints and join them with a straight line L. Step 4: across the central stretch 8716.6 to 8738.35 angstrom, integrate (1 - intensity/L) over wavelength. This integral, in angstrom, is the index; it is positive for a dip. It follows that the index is 1.3 angstrom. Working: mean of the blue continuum 5.95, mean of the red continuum 5.59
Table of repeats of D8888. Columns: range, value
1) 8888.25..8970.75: 5.87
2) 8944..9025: 5.74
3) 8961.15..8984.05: 5.83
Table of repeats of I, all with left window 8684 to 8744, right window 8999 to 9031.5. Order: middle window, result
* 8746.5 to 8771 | 0.13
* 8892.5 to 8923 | -0.03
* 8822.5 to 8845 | 0.03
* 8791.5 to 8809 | 0.02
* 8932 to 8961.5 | -0.03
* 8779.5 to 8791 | 0.05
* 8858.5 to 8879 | 0.01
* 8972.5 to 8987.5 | -0.05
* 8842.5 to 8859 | -0.06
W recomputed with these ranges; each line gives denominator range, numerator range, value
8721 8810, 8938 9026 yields 1.07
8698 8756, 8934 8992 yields 1.02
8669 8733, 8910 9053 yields 0.98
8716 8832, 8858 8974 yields 1.06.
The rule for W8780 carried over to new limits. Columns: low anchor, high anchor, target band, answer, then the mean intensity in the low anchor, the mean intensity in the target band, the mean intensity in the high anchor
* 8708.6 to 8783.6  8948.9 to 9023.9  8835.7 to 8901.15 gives -2.1 angstrom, 5.39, 5.75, 5.75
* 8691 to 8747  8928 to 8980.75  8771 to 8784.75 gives 1.1 angstrom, 5.77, 5.32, 5.84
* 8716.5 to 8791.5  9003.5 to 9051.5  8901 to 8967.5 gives -3.3 angstrom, 5.38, 5.9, 5.75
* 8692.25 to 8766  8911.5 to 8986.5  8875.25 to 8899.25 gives 0.8 angstrom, 5.57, 5.67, 5.97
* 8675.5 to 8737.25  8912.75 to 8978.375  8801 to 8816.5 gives -0.5 angstrom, 5.82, 6.09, 5.97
